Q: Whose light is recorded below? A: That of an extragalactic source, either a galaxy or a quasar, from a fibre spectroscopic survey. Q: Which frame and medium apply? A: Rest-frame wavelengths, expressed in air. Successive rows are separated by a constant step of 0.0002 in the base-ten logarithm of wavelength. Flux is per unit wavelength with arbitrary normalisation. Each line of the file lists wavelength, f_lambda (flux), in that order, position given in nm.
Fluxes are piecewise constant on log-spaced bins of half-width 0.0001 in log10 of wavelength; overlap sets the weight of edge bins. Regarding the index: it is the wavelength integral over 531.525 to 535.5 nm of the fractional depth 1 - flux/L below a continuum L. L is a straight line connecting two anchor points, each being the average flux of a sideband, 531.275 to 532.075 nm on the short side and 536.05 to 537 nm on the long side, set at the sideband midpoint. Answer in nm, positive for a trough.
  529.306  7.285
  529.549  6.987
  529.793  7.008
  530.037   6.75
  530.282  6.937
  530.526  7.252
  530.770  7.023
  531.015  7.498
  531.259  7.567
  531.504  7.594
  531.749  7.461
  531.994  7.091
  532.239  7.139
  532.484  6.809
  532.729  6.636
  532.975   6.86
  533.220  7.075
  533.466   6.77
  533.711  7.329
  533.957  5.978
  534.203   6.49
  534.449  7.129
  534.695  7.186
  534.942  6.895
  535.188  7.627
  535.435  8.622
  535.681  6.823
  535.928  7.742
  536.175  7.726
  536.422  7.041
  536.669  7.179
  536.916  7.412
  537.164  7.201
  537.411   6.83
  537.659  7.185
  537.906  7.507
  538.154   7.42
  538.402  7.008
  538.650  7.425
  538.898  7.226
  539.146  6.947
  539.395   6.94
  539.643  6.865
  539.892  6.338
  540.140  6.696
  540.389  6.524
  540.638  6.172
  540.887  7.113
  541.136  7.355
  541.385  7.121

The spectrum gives 0.18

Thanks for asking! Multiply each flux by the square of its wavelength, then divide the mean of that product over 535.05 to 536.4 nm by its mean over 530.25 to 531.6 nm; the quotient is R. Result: 1.06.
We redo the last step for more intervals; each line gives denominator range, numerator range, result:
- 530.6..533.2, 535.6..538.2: 1.04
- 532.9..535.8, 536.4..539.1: 1.03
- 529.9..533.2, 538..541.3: 1.00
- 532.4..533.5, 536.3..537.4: 1.06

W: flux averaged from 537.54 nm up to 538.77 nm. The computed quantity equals 7.31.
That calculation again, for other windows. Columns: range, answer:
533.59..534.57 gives 6.73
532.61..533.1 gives 6.75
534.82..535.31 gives 7.27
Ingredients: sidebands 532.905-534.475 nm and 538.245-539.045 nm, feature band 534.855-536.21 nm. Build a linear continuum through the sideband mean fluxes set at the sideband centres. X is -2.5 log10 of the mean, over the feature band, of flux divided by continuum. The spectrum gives -0.09 mag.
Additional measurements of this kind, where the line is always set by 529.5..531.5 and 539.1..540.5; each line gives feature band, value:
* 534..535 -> 0.018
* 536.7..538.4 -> -0.065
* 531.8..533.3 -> 0.016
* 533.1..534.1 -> 0.036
